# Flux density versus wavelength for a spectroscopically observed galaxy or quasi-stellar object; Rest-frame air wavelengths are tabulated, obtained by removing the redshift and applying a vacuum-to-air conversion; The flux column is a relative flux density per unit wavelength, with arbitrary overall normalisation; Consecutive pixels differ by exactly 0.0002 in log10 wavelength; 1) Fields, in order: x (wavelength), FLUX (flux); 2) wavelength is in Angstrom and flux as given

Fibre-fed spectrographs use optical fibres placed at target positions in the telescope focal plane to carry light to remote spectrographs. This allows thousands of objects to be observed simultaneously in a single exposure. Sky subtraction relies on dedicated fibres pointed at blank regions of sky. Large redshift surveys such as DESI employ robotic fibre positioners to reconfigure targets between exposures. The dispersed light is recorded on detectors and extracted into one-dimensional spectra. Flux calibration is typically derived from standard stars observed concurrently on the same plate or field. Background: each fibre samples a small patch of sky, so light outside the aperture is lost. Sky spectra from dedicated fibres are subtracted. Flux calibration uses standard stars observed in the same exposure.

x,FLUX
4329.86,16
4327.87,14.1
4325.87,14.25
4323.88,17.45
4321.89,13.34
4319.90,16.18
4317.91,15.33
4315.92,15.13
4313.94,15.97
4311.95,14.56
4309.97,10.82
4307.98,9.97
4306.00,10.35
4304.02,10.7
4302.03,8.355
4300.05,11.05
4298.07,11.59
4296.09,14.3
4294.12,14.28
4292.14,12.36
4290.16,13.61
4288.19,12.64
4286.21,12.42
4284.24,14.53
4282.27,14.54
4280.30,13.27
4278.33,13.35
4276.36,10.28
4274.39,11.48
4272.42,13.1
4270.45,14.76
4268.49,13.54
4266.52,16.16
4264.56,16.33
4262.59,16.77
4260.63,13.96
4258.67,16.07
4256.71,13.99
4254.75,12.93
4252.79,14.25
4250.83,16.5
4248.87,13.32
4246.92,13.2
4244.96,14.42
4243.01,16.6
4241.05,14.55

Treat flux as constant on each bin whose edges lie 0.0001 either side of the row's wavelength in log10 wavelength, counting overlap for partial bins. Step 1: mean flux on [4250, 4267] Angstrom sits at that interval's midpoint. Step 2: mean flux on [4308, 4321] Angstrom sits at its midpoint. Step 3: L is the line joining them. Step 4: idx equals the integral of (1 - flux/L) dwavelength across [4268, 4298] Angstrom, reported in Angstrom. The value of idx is 3.3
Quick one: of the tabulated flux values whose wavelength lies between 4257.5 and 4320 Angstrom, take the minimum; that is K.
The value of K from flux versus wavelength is 8.355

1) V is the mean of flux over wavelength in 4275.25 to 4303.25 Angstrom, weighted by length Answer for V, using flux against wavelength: 12.6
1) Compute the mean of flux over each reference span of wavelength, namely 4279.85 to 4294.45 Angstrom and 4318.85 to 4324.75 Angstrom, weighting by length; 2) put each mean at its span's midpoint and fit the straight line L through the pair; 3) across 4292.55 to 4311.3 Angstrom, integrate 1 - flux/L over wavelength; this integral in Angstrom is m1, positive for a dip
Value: 3.9 Angstrom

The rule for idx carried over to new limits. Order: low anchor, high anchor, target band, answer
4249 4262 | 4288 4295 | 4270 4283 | 0.9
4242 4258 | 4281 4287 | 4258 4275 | -0.7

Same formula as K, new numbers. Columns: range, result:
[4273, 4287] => 10.28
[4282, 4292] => 12.42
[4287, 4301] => 11.05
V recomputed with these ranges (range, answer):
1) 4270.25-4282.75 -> 12.8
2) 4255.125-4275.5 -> 14.5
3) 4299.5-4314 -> 11.2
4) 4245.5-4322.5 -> 13.5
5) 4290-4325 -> 13.1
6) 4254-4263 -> 14.7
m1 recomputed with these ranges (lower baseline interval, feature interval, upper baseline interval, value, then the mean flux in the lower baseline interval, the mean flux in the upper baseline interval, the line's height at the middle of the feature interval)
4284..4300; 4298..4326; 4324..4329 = 2.2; 13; 14.8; 14.1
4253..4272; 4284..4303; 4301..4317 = 0.8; 14.9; 12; 13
